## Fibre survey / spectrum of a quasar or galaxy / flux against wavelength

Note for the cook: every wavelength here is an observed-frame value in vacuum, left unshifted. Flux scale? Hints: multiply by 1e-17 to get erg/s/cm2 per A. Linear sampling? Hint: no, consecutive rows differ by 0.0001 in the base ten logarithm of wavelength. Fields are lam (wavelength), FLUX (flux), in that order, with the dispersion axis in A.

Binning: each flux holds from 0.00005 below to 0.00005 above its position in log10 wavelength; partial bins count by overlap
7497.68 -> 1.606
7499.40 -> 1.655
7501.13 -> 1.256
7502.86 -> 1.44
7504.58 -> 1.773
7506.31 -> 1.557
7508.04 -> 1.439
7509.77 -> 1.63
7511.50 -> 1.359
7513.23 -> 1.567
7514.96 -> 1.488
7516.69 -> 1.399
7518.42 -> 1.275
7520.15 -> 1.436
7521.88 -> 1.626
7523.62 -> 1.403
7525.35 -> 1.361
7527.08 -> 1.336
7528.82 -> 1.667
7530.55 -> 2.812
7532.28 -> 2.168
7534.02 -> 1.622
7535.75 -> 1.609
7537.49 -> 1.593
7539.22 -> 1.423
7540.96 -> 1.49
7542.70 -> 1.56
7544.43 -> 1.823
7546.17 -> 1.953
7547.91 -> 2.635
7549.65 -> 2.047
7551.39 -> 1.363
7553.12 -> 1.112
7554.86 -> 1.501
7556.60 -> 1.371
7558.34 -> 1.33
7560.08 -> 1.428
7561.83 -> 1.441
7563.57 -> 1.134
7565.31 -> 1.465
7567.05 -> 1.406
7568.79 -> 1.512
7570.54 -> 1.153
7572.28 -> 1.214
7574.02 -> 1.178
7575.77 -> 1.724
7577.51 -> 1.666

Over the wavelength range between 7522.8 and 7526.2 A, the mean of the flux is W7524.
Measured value 1.38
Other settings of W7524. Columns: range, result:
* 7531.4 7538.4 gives 1.75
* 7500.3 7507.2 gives 1.51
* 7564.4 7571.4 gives 1.38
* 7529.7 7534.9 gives 2.2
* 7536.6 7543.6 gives 1.52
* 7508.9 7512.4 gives 1.49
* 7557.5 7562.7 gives 1.4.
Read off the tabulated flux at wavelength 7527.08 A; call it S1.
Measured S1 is 1.336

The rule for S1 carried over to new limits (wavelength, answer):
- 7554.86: 1.501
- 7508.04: 1.439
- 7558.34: 1.33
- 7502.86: 1.44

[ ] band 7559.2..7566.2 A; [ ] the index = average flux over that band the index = 1.37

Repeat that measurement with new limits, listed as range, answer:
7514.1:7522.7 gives 1.44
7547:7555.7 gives 1.73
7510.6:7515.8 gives 1.47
